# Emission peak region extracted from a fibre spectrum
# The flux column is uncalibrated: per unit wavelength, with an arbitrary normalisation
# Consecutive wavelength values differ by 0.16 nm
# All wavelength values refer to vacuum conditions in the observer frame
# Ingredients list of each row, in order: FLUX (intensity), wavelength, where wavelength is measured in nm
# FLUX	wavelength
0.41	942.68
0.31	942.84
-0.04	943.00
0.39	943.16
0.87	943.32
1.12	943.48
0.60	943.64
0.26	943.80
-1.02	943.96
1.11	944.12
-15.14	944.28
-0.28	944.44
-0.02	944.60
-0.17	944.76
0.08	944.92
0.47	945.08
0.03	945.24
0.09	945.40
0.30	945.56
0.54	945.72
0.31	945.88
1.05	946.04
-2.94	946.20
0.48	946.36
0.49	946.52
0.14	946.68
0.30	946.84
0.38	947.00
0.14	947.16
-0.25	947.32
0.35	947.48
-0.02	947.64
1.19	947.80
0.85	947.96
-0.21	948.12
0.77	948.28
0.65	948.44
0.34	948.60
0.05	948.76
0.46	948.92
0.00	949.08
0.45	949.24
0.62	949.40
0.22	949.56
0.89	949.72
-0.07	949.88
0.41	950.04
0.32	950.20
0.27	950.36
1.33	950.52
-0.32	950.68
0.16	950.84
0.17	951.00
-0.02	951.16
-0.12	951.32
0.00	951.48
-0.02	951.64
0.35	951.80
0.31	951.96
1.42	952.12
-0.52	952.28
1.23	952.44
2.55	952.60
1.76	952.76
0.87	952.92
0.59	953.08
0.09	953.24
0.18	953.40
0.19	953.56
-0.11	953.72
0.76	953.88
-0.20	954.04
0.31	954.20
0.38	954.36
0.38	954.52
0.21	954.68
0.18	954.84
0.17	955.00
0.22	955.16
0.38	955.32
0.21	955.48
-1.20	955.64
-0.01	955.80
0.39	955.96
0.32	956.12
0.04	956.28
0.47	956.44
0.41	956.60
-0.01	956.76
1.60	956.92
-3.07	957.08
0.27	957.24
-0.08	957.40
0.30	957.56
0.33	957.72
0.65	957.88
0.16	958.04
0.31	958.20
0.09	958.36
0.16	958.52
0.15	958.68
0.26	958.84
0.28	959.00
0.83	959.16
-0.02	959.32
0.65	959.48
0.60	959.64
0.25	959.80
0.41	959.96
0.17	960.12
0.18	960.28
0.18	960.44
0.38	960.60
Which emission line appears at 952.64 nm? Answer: [O III] 5007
